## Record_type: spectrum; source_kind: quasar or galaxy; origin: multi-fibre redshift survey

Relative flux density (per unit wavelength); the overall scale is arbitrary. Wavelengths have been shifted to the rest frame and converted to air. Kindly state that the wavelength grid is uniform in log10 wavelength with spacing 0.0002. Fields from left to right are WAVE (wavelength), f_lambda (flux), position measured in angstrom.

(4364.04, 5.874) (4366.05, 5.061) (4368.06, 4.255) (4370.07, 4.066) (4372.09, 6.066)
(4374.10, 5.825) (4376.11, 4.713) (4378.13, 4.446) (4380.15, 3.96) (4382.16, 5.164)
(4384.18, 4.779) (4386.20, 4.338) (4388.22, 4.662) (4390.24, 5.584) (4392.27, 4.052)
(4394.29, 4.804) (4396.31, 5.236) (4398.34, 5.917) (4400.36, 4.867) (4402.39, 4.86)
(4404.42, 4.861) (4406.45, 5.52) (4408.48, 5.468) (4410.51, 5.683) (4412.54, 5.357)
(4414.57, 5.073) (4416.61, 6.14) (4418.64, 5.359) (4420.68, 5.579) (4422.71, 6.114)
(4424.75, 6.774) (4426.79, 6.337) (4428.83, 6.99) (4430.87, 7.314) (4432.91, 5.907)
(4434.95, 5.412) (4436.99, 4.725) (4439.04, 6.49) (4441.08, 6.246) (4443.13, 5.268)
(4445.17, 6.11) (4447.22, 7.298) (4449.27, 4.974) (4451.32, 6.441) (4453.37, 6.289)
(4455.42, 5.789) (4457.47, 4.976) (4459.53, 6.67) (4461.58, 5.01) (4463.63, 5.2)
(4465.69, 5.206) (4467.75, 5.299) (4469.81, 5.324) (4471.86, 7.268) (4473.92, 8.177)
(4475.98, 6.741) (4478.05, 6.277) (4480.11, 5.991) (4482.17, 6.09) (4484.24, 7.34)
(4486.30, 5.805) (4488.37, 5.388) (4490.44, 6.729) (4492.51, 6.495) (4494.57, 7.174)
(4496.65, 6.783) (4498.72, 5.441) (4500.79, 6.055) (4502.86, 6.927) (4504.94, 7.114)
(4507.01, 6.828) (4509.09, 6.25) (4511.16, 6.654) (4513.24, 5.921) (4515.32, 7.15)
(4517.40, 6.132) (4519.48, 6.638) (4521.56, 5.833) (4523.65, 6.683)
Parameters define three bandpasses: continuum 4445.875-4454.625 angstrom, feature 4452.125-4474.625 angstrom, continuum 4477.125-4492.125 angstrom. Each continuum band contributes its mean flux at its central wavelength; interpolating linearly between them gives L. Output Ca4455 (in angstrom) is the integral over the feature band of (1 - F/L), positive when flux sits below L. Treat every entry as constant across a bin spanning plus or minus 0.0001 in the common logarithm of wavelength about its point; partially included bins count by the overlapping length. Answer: 1.2 angstrom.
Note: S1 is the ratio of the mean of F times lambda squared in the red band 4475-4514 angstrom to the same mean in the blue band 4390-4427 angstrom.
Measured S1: 1.23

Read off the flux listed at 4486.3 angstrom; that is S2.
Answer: 5.805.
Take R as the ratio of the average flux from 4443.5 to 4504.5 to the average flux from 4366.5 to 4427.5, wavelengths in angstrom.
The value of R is 1.2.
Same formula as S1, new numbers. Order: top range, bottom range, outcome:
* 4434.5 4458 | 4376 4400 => 1.25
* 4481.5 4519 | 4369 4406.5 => 1.38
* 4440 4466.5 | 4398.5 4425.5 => 1.07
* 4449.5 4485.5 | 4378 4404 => 1.31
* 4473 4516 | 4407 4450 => 1.13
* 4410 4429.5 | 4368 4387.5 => 1.26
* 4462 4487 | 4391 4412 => 1.25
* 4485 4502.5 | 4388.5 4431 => 1.17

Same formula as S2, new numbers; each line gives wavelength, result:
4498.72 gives 5.441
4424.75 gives 6.774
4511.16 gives 6.654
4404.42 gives 4.861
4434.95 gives 5.412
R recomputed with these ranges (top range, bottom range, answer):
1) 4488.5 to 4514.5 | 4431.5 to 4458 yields 1.10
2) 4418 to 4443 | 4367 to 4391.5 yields 1.26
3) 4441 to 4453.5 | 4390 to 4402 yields 1.20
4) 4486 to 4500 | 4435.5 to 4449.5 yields 1.06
